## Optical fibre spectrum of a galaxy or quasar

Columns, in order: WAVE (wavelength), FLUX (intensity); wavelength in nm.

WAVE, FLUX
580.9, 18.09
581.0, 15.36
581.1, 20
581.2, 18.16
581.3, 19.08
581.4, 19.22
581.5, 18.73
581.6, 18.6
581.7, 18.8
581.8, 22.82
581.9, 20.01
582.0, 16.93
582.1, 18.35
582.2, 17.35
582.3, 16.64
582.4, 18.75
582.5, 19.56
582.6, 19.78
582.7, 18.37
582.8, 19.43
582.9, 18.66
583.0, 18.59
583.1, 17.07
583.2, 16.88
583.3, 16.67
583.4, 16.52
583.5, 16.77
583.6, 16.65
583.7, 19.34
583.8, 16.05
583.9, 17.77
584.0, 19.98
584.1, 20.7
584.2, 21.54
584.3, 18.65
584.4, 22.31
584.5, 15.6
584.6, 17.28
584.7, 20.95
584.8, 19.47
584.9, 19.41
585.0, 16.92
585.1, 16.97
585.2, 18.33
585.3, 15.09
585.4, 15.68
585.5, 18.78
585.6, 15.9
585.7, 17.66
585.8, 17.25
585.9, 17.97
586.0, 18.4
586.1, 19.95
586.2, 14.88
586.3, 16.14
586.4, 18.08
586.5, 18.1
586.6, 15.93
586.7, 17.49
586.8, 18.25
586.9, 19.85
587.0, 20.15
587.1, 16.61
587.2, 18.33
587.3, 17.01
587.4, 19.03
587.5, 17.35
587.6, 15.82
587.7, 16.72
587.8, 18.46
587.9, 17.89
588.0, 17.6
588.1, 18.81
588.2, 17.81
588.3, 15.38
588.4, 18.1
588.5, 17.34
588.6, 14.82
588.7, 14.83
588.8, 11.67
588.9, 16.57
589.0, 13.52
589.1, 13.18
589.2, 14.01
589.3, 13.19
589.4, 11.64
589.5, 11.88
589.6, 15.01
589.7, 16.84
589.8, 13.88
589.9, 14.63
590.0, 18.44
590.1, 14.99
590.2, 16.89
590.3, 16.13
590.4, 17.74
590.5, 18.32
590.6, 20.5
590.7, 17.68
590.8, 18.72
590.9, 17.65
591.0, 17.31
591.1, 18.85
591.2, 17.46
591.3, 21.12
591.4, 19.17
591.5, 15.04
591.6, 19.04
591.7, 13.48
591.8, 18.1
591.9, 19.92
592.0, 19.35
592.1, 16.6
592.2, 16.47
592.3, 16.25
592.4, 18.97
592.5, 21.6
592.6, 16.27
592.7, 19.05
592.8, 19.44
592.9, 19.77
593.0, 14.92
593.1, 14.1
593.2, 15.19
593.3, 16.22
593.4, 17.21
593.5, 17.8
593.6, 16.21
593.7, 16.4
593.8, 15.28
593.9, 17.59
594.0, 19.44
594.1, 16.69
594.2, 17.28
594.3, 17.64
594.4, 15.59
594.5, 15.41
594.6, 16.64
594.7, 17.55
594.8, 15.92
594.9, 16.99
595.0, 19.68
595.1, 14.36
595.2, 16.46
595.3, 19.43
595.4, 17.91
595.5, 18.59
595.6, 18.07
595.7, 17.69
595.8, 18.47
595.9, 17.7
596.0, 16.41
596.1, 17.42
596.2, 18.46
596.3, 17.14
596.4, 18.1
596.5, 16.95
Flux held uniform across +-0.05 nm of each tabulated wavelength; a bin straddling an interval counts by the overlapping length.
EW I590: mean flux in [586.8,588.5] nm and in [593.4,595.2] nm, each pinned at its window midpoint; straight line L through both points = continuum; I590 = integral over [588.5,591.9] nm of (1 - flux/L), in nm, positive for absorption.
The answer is 0.238 nm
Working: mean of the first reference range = 17.8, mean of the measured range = 16.2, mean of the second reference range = 16.9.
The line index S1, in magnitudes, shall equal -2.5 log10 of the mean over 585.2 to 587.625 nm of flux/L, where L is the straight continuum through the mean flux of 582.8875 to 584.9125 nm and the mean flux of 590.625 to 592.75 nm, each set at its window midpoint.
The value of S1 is 0.05 mag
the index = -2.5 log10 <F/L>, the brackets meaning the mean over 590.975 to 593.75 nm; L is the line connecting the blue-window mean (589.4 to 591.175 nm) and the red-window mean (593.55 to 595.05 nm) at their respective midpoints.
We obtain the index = -0.05 mag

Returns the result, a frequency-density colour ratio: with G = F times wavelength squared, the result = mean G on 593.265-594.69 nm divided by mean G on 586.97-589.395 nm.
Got 1.1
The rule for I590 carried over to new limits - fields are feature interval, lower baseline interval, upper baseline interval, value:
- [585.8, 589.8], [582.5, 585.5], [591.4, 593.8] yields 0.294 nm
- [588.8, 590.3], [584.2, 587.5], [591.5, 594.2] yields 0.258 nm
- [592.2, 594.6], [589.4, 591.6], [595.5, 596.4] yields 0.037 nm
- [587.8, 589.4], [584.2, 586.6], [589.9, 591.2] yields 0.191 nm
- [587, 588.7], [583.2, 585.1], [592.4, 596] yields 0.062 nm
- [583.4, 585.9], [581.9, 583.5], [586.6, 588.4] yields -0.027 nm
